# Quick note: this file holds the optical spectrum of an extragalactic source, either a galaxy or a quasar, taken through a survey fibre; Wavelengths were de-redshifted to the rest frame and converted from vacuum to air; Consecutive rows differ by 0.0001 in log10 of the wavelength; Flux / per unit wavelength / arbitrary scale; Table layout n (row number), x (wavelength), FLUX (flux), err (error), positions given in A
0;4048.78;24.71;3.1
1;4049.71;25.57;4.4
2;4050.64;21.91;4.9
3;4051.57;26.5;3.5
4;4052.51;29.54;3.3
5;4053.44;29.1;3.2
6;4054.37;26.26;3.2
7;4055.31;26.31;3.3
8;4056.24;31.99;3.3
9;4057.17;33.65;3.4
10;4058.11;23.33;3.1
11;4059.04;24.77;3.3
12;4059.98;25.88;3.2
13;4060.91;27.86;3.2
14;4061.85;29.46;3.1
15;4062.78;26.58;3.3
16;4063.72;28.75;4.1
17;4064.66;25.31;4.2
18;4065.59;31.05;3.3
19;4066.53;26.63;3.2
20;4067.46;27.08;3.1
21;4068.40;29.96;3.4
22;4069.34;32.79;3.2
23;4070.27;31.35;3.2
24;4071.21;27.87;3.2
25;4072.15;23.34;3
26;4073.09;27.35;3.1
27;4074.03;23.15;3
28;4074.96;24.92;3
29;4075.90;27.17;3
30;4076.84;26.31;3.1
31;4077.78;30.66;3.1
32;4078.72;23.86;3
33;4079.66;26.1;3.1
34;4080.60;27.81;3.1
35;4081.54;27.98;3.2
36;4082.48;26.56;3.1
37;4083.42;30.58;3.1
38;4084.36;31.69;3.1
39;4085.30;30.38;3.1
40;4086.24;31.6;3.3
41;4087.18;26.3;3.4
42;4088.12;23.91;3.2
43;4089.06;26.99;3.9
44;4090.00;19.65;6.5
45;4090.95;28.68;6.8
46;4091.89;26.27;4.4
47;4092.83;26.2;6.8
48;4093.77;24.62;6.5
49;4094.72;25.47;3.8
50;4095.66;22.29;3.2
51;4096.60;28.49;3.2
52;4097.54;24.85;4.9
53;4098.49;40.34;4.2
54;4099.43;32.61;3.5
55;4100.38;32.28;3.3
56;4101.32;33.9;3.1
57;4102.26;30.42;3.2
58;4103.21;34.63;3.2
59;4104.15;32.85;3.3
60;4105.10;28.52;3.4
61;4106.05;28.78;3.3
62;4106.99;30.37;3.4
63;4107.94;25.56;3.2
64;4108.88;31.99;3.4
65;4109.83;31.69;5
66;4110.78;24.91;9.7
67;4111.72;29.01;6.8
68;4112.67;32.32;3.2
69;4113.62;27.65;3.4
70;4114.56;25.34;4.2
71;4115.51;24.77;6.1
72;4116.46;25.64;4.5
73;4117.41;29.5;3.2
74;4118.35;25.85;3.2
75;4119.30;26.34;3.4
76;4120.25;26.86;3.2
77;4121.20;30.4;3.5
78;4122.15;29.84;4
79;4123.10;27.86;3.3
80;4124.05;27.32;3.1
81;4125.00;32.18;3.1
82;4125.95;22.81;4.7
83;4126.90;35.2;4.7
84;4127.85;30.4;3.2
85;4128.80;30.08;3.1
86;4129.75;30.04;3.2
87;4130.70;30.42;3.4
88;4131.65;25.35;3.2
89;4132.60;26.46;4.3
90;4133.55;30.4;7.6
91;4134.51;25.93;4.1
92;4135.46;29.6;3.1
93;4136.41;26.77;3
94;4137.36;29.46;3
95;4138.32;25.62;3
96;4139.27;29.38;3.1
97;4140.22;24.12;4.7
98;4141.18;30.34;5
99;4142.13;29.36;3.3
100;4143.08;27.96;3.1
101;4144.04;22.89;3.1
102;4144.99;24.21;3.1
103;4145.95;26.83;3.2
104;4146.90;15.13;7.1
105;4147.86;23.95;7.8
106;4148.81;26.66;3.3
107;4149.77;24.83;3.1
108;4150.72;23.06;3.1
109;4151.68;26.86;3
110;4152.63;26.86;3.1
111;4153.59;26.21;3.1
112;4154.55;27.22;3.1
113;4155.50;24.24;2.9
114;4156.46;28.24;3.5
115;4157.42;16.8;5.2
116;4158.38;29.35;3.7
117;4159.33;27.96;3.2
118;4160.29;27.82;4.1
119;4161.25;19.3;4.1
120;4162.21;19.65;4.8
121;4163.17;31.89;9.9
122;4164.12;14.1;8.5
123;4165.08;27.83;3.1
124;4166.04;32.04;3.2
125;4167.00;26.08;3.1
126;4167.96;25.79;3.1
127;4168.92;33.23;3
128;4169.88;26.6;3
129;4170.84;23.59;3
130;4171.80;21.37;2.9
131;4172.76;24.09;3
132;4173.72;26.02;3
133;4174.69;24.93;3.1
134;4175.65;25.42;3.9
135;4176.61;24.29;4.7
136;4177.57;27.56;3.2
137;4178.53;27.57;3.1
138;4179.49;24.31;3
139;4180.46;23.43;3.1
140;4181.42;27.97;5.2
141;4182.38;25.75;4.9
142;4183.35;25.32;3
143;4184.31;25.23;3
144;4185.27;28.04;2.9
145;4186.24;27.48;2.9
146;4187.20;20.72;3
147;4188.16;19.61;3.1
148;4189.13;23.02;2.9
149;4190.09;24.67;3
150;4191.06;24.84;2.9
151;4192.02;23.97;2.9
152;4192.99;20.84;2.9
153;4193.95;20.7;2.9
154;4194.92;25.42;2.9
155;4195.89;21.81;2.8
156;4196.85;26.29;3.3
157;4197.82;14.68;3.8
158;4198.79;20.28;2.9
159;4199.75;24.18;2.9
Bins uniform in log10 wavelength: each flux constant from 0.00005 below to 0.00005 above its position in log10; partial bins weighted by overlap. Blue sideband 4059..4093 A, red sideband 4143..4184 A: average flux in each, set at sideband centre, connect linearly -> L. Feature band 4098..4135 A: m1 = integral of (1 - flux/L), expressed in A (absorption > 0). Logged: -4.20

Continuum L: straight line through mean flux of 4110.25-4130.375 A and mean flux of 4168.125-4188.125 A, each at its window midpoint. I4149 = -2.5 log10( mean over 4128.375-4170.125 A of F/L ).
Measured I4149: 0.03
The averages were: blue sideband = 28.3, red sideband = 25.5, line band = 26.3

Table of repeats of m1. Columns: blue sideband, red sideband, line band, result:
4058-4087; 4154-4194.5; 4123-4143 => -1.9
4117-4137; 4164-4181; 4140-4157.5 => 1.3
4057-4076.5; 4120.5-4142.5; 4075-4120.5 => -0.4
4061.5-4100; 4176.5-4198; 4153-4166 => 0.1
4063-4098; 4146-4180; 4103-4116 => -1.3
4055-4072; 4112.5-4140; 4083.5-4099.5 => 0.4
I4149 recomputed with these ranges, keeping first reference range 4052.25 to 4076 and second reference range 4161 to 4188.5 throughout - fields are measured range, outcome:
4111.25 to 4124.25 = -0.050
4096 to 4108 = -0.159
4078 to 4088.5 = -0.027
